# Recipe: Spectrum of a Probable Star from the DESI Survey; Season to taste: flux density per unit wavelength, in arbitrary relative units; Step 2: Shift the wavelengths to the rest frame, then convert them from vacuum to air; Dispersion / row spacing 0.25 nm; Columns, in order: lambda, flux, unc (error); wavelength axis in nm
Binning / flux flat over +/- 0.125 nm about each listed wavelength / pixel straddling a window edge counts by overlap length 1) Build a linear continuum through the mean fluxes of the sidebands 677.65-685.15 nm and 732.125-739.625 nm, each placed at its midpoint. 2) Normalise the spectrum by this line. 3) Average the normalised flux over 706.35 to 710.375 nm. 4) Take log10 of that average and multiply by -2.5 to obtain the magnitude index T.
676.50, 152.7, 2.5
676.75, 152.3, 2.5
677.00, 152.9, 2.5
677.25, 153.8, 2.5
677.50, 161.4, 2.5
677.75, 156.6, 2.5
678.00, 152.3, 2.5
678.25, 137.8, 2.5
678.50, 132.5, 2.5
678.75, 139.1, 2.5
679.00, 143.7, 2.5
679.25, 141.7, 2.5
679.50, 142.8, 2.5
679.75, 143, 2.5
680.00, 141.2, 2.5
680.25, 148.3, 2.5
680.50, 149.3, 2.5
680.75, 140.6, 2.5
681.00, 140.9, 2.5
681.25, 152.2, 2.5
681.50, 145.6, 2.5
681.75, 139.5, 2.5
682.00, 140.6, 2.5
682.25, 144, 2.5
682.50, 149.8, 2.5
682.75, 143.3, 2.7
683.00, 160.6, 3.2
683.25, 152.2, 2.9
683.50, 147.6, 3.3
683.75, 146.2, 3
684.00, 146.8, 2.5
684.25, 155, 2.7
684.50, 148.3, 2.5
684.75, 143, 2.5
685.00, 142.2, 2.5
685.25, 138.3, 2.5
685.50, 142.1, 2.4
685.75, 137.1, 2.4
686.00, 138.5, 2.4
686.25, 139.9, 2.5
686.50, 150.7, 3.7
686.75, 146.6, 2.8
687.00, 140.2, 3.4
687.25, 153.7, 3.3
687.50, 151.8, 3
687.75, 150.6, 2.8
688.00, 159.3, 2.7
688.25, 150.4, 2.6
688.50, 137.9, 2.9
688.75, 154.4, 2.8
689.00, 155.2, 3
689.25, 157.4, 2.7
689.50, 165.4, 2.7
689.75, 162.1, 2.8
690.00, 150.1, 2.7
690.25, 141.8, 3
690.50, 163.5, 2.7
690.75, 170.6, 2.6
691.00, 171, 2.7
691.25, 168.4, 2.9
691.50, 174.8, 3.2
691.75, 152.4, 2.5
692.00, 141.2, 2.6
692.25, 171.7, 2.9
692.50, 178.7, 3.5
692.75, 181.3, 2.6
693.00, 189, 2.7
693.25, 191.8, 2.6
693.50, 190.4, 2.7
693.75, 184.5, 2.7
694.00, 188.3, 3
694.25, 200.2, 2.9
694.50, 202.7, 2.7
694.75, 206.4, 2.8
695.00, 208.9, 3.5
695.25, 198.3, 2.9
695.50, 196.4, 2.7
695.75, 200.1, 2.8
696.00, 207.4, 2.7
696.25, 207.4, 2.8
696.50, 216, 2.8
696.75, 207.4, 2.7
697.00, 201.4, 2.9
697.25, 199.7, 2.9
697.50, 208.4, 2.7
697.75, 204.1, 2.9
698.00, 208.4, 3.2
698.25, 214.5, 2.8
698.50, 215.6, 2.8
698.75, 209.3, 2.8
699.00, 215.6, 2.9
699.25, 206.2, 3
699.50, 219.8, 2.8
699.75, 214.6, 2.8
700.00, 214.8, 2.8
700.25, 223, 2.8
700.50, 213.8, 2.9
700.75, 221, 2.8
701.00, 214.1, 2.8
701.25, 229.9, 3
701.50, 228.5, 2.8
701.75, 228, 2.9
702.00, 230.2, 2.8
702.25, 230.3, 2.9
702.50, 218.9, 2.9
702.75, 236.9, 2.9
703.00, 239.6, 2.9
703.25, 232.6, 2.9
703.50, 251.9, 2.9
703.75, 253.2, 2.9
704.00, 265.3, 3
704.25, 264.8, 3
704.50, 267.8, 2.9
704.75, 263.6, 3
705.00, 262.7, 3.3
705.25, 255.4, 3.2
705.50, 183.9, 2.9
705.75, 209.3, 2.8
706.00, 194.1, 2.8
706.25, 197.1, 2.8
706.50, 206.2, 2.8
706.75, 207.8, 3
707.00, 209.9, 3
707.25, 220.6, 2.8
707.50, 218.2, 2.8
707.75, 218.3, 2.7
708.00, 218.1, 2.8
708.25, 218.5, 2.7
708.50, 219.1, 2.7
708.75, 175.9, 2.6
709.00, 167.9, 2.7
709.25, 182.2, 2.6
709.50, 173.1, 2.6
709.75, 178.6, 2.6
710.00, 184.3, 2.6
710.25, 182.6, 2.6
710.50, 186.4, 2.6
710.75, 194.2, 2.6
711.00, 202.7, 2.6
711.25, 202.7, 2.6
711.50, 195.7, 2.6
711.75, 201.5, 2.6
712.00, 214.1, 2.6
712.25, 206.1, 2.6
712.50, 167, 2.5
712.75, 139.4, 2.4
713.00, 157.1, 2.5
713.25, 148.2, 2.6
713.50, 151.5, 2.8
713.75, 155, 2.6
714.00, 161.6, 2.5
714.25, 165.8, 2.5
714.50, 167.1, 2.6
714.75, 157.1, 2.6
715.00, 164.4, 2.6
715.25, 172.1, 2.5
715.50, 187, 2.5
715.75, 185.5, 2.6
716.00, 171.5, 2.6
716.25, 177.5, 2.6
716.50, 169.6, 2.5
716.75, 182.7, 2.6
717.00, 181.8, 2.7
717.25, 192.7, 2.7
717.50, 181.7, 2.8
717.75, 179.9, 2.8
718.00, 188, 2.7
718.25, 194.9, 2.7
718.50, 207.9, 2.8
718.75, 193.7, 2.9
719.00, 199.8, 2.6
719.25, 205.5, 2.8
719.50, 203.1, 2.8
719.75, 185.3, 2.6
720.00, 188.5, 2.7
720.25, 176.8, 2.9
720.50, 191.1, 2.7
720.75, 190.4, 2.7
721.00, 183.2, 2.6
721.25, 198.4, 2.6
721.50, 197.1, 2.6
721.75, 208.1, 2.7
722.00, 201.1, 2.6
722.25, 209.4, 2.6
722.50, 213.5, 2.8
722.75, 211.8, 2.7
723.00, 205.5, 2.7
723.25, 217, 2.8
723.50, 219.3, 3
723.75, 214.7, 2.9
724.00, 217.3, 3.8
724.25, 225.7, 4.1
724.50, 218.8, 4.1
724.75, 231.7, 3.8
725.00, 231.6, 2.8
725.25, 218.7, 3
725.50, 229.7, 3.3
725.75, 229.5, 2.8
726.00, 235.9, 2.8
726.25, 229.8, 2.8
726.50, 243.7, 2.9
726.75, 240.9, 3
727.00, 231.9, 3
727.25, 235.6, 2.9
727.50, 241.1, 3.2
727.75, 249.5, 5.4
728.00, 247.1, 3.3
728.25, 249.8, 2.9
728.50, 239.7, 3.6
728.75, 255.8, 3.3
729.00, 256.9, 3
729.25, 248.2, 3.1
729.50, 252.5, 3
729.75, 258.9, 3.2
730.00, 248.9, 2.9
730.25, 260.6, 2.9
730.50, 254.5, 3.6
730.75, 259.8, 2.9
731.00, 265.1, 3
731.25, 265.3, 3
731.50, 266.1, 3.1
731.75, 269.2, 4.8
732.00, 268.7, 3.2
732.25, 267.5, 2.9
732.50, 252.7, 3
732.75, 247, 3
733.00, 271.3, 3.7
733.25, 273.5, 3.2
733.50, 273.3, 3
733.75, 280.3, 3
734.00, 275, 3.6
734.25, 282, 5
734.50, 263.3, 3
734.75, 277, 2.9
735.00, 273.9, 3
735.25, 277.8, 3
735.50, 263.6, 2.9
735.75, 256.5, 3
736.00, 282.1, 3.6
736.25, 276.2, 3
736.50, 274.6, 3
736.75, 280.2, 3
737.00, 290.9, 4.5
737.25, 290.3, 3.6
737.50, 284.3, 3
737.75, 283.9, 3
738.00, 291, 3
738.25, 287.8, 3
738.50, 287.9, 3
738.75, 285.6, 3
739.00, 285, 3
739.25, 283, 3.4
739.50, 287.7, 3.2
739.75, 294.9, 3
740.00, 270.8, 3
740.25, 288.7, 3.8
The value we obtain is 0.06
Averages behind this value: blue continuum 145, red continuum 277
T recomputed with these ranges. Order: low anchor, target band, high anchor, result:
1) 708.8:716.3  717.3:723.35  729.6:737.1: 0.074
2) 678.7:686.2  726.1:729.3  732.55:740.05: 0.057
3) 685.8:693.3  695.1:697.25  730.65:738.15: -0.166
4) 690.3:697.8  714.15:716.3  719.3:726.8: 0.195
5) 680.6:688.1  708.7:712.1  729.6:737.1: 0.122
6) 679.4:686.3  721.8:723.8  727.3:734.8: 0.141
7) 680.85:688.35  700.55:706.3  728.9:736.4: -0.209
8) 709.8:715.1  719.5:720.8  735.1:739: 0.117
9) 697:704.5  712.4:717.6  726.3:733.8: 0.384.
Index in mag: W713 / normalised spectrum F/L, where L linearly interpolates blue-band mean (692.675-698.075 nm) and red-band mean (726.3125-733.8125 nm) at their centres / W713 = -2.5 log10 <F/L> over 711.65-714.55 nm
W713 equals 0.32 mag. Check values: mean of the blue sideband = 200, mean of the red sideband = 255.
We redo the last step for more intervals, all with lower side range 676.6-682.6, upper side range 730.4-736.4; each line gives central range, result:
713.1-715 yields 0.378 mag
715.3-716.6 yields 0.272 mag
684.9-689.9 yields 0.105 mag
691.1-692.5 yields 0.067 mag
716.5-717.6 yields 0.254 mag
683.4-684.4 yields 0.049 mag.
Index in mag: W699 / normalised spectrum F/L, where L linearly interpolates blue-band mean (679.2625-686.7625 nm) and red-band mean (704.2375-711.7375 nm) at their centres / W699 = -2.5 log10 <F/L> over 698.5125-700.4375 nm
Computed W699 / -0.15 mag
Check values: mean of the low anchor 145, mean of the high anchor 208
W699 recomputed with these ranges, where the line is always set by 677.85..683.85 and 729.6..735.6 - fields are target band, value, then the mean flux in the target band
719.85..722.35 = 0.23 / 194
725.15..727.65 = 0.08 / 234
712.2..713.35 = 0.34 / 161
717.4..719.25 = 0.20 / 193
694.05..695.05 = -0.15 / 203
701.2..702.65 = -0.17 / 228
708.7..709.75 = 0.20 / 175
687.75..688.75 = 0.08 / 150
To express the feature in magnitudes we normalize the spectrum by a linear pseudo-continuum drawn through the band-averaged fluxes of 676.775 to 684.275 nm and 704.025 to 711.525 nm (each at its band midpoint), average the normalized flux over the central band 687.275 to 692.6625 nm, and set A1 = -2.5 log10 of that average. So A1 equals 0.066 mag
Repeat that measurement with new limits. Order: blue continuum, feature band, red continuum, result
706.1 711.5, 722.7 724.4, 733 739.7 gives 0.12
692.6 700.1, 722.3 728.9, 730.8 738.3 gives 0.12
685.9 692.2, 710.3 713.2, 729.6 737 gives 0.14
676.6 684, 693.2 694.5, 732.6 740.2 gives -0.08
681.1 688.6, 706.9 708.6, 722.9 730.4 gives -0.12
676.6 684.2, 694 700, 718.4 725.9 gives -0.21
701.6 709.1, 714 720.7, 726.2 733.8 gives 0.29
